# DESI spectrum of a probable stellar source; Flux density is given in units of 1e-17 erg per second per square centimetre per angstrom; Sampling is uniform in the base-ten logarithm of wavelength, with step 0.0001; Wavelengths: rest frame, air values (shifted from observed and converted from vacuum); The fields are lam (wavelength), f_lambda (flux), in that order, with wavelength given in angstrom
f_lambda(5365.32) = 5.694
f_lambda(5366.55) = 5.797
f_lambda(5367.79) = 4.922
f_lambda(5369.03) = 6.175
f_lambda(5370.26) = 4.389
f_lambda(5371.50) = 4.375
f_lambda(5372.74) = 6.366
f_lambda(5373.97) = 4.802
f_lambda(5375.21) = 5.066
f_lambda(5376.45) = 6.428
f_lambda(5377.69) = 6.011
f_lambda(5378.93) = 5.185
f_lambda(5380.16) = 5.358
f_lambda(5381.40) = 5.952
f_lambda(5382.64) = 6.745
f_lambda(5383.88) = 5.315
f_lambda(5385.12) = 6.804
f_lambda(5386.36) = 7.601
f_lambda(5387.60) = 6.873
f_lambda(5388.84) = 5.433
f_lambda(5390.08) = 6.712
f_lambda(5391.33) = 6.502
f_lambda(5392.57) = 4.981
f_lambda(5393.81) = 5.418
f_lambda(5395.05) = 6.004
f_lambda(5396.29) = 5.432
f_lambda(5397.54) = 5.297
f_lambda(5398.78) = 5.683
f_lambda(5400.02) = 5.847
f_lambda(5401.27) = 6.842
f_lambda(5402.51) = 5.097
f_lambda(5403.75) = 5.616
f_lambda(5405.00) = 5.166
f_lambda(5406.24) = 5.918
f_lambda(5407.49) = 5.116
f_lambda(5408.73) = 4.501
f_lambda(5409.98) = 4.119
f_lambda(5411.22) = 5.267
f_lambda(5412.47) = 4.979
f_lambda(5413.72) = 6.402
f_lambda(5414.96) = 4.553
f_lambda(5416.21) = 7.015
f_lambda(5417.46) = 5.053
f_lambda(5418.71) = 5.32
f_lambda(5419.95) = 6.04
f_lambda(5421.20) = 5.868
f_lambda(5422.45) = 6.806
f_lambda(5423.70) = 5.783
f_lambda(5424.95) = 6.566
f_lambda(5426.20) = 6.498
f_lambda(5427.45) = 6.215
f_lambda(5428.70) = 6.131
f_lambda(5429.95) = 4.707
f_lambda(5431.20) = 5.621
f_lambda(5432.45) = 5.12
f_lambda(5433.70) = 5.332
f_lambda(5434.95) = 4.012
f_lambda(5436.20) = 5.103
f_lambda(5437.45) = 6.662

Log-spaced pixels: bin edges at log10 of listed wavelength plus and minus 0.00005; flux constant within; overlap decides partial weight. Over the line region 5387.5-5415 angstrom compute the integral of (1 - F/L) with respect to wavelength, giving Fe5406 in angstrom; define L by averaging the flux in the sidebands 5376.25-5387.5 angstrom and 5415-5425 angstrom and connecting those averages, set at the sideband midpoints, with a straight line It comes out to 2.3 angstrom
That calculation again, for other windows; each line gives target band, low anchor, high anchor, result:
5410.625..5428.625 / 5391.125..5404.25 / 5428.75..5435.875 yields -2.08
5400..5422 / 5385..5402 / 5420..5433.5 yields 1.85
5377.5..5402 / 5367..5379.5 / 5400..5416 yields -2.86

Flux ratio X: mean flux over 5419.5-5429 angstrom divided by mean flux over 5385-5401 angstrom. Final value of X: 1.03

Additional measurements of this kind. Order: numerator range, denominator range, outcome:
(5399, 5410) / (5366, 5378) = 1.00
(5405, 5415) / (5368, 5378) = 0.95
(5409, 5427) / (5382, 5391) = 0.88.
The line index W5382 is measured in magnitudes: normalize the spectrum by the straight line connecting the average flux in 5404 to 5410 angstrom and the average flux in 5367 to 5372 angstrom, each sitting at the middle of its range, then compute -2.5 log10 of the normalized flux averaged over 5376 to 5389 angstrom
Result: -0.22 mag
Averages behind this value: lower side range 5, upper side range 5.08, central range 6.18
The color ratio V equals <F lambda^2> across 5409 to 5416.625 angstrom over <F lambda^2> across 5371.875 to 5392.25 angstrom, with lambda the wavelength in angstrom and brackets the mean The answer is 0.89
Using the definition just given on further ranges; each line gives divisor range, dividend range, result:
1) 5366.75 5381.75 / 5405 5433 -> 1.05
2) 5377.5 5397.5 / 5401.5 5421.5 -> 0.91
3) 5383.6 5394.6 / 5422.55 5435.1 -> 0.93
